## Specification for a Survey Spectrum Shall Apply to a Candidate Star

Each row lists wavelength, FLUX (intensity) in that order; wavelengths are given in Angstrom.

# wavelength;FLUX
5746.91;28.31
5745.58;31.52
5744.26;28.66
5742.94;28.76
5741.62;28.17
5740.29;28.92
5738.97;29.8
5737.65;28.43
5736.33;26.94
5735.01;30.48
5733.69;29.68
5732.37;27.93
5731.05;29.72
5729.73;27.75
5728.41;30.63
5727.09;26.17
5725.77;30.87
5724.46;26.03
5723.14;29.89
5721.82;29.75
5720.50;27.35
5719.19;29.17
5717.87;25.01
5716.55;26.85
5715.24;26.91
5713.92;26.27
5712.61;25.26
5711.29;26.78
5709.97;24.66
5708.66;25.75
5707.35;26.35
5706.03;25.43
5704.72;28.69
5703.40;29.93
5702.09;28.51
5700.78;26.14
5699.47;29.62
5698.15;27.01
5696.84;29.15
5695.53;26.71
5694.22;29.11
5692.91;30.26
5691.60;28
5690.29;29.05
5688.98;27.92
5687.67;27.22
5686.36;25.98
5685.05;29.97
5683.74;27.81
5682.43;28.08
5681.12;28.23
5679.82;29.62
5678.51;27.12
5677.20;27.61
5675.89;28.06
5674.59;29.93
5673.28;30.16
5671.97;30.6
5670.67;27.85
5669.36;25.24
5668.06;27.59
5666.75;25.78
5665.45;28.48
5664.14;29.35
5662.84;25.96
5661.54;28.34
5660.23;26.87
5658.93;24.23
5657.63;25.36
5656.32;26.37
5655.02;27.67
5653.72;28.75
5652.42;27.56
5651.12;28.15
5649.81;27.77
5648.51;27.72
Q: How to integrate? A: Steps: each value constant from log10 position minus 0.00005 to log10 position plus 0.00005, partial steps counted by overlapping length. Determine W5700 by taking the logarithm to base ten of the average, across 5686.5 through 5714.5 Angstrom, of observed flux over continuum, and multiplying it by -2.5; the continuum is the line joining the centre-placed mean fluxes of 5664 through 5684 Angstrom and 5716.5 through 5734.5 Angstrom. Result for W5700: 0.03 mag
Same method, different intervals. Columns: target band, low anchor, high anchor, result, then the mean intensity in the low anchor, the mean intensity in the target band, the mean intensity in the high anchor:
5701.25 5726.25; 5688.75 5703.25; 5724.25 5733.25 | 0.047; 28.4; 27.3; 28.6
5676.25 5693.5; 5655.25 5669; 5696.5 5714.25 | -0.049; 26.8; 28.2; 27.1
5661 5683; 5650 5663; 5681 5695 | -0.019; 27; 28.1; 28.3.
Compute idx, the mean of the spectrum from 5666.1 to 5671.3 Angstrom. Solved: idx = 26.6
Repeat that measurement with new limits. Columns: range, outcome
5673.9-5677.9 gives 28.5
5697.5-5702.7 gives 27.8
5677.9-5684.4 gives 28.2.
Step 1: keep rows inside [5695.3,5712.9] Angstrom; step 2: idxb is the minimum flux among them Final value 24.66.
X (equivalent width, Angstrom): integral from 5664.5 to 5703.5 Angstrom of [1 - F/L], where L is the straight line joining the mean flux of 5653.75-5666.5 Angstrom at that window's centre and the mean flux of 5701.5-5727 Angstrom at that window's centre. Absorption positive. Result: -1.5 Angstrom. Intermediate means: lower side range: 27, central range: 28.2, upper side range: 27.3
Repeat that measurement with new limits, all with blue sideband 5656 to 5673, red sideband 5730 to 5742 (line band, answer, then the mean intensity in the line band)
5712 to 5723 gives 0.47 Angstrom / 27.2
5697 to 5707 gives 0.05 Angstrom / 27.9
